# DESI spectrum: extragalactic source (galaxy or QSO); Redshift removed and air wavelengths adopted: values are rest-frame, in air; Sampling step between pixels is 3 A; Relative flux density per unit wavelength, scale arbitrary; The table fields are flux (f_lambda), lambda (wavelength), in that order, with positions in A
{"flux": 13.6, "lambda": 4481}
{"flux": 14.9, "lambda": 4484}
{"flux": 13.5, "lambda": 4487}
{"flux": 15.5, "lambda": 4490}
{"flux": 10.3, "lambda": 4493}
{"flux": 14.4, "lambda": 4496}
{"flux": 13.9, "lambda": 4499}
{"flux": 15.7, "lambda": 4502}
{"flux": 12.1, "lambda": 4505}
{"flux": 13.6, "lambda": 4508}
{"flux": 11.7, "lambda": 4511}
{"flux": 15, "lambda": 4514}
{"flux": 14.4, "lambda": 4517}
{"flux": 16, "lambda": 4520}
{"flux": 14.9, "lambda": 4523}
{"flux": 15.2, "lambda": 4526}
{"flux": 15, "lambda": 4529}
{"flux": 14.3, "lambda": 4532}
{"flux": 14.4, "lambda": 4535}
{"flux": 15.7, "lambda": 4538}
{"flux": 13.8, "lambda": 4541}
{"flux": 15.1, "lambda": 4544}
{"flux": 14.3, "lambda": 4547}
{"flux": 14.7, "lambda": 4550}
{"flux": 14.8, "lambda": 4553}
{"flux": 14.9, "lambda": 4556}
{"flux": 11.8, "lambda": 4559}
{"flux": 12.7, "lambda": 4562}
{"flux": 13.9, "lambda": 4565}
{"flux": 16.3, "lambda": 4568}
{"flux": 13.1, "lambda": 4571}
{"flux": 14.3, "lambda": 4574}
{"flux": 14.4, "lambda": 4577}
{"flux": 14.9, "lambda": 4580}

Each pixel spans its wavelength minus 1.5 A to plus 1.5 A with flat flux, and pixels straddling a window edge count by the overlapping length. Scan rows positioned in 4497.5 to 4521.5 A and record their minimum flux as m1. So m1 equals 11.7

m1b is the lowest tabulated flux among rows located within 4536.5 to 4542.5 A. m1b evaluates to 13.8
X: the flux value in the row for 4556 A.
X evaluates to 14.9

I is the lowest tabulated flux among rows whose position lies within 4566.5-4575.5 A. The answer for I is 13.1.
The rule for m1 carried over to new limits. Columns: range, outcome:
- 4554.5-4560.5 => 11.8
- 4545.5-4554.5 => 14.3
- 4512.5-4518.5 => 14.4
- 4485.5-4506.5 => 10.3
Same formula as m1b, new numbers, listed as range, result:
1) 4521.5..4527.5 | 14.9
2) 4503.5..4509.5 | 12.1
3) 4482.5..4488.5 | 13.5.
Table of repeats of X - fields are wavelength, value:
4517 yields 14.4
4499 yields 13.9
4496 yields 14.4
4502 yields 15.7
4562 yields 12.7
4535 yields 14.4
